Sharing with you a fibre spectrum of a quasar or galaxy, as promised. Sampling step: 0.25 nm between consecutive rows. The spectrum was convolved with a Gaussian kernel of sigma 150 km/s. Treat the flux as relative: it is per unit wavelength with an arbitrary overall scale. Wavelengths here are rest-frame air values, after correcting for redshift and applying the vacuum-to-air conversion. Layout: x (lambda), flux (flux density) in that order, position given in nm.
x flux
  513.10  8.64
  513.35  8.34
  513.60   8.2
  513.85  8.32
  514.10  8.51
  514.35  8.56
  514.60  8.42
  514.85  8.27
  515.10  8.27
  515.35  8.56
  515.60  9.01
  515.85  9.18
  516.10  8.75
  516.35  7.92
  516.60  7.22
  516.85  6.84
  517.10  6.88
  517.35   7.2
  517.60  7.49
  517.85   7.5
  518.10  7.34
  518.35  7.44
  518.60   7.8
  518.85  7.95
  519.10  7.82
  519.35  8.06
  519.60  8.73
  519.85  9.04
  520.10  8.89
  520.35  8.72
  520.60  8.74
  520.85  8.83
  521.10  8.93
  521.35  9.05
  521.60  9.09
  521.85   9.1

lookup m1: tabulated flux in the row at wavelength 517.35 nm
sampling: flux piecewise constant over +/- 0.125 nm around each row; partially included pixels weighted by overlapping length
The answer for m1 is 7.2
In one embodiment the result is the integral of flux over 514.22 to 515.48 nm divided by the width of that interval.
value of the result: 8.42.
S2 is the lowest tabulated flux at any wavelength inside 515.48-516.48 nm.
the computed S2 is 7.92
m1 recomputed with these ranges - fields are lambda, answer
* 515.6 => 9.01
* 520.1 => 8.89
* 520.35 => 8.72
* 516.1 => 8.75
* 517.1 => 6.88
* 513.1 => 8.64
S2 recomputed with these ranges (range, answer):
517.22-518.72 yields 7.2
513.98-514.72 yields 8.42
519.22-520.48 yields 8.06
